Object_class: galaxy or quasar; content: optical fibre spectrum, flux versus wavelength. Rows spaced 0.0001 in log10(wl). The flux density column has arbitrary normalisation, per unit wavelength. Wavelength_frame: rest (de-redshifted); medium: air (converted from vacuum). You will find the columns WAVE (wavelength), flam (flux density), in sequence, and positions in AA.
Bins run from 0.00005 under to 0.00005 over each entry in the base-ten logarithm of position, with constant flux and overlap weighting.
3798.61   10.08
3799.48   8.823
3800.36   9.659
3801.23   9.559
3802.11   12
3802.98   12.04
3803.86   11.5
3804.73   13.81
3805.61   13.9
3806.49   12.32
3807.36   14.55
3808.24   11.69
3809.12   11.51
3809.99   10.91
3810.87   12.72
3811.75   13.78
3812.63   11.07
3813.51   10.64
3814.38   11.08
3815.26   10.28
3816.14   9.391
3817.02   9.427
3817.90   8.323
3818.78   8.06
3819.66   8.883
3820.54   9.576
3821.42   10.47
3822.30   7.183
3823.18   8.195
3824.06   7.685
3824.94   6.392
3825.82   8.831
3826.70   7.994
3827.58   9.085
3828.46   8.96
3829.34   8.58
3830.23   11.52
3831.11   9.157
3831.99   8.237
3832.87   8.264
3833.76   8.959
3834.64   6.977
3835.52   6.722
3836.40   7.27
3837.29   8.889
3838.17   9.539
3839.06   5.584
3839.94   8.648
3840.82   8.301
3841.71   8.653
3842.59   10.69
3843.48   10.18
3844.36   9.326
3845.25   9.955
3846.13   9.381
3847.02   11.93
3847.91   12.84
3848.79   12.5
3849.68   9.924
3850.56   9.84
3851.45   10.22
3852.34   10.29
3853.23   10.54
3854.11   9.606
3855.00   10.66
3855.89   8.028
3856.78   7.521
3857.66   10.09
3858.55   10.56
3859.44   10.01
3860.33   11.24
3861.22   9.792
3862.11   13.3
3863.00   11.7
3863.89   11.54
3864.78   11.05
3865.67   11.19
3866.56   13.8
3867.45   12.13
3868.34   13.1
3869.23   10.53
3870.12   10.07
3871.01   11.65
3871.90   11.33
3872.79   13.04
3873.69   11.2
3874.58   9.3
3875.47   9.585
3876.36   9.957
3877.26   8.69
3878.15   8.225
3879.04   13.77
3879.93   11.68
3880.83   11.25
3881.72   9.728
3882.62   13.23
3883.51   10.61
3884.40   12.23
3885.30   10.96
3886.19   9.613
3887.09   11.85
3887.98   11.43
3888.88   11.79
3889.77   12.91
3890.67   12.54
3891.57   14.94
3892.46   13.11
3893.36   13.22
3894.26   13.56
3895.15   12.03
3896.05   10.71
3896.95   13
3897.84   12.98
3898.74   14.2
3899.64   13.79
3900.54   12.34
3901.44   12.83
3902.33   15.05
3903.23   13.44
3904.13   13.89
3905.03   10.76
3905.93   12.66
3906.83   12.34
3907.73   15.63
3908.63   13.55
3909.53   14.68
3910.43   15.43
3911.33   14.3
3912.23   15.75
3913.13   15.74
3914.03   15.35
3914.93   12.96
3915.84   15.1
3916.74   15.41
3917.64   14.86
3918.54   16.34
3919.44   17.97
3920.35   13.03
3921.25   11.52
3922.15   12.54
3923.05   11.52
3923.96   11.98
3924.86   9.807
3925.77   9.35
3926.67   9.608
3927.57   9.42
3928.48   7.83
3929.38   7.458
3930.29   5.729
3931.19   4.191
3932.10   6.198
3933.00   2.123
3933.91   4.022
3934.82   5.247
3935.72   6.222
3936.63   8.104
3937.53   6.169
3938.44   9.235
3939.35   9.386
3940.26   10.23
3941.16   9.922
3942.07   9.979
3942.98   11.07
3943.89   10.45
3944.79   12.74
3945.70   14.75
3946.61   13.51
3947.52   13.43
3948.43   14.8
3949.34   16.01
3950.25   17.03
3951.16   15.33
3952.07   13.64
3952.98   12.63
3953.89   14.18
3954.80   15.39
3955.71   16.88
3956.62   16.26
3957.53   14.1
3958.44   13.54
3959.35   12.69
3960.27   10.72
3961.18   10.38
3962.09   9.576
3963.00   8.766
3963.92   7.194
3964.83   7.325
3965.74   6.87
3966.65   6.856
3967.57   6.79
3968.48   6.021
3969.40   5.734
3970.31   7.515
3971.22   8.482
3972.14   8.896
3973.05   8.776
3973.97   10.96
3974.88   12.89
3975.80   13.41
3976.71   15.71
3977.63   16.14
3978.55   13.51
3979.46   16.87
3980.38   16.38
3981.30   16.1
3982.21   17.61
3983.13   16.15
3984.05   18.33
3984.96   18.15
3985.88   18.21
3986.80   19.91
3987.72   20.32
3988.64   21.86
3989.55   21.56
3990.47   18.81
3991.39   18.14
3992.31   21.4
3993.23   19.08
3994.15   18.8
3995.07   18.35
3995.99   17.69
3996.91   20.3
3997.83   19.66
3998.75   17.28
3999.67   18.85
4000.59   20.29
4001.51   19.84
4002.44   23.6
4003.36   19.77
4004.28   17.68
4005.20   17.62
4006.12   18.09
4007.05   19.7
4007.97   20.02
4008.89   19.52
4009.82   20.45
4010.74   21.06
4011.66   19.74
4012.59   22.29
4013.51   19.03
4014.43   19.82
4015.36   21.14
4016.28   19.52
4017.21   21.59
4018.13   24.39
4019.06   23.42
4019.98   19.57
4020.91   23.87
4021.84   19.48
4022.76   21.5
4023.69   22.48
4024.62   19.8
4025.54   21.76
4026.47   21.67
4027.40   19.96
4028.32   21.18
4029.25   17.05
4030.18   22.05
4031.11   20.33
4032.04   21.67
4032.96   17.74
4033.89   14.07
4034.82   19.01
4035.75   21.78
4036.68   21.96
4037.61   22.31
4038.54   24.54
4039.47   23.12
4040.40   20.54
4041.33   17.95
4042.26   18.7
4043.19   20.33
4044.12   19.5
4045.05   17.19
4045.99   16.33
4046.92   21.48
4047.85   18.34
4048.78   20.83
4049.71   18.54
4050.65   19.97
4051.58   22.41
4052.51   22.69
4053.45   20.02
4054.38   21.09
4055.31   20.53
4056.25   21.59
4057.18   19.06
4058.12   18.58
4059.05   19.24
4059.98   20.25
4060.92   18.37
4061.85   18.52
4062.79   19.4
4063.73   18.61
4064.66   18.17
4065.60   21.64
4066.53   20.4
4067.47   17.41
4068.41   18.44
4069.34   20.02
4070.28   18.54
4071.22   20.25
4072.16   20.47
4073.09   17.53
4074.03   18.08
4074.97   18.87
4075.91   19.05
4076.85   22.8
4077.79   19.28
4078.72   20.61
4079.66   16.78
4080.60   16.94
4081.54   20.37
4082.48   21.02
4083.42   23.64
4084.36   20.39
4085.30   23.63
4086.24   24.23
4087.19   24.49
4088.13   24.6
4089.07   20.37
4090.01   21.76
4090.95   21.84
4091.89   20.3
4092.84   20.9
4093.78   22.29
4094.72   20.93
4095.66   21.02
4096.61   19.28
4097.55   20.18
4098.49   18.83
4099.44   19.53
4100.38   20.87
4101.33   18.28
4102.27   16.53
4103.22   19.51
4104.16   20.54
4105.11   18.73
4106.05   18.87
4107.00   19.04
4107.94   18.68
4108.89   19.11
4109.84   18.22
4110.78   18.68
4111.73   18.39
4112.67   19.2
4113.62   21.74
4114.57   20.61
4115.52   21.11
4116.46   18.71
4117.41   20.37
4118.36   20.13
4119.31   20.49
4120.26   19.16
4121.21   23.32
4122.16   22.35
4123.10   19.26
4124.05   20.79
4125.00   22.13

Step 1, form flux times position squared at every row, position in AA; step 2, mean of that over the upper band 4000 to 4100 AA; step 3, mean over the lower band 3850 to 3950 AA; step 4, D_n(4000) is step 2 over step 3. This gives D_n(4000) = 1.9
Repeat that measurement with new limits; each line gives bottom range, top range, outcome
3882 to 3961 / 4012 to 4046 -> 1.79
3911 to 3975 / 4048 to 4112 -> 1.96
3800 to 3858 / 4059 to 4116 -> 2.31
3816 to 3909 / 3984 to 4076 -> 2.03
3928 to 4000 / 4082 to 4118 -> 1.70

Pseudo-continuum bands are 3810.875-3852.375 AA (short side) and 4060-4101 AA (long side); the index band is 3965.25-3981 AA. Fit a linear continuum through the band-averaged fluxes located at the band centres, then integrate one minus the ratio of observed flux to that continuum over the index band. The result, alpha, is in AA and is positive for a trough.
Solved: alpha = 4.9 AA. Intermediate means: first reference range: 9.34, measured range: 10.7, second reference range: 20.2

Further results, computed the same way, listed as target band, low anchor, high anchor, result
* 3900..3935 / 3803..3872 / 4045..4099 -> 4.3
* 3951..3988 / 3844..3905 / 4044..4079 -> 6.8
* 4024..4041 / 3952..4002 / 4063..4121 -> -3.3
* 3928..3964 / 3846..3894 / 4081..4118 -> 9.0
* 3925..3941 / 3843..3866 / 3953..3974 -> 4.8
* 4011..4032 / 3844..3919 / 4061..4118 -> -4.4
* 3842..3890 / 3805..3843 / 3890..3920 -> 3.8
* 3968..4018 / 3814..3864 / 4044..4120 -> -3.9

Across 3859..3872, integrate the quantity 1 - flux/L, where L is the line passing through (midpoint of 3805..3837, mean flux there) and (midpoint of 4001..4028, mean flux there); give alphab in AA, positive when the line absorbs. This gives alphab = 0.8 AA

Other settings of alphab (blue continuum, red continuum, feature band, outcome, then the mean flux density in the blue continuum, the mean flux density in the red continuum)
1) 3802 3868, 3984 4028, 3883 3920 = 1.51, 10.1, 20.1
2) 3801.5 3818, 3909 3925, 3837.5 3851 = 2.91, 11.7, 14.2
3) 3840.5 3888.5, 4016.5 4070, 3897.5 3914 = -1.23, 10.7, 20.2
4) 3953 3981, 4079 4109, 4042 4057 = -2.36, 11.3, 20.4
